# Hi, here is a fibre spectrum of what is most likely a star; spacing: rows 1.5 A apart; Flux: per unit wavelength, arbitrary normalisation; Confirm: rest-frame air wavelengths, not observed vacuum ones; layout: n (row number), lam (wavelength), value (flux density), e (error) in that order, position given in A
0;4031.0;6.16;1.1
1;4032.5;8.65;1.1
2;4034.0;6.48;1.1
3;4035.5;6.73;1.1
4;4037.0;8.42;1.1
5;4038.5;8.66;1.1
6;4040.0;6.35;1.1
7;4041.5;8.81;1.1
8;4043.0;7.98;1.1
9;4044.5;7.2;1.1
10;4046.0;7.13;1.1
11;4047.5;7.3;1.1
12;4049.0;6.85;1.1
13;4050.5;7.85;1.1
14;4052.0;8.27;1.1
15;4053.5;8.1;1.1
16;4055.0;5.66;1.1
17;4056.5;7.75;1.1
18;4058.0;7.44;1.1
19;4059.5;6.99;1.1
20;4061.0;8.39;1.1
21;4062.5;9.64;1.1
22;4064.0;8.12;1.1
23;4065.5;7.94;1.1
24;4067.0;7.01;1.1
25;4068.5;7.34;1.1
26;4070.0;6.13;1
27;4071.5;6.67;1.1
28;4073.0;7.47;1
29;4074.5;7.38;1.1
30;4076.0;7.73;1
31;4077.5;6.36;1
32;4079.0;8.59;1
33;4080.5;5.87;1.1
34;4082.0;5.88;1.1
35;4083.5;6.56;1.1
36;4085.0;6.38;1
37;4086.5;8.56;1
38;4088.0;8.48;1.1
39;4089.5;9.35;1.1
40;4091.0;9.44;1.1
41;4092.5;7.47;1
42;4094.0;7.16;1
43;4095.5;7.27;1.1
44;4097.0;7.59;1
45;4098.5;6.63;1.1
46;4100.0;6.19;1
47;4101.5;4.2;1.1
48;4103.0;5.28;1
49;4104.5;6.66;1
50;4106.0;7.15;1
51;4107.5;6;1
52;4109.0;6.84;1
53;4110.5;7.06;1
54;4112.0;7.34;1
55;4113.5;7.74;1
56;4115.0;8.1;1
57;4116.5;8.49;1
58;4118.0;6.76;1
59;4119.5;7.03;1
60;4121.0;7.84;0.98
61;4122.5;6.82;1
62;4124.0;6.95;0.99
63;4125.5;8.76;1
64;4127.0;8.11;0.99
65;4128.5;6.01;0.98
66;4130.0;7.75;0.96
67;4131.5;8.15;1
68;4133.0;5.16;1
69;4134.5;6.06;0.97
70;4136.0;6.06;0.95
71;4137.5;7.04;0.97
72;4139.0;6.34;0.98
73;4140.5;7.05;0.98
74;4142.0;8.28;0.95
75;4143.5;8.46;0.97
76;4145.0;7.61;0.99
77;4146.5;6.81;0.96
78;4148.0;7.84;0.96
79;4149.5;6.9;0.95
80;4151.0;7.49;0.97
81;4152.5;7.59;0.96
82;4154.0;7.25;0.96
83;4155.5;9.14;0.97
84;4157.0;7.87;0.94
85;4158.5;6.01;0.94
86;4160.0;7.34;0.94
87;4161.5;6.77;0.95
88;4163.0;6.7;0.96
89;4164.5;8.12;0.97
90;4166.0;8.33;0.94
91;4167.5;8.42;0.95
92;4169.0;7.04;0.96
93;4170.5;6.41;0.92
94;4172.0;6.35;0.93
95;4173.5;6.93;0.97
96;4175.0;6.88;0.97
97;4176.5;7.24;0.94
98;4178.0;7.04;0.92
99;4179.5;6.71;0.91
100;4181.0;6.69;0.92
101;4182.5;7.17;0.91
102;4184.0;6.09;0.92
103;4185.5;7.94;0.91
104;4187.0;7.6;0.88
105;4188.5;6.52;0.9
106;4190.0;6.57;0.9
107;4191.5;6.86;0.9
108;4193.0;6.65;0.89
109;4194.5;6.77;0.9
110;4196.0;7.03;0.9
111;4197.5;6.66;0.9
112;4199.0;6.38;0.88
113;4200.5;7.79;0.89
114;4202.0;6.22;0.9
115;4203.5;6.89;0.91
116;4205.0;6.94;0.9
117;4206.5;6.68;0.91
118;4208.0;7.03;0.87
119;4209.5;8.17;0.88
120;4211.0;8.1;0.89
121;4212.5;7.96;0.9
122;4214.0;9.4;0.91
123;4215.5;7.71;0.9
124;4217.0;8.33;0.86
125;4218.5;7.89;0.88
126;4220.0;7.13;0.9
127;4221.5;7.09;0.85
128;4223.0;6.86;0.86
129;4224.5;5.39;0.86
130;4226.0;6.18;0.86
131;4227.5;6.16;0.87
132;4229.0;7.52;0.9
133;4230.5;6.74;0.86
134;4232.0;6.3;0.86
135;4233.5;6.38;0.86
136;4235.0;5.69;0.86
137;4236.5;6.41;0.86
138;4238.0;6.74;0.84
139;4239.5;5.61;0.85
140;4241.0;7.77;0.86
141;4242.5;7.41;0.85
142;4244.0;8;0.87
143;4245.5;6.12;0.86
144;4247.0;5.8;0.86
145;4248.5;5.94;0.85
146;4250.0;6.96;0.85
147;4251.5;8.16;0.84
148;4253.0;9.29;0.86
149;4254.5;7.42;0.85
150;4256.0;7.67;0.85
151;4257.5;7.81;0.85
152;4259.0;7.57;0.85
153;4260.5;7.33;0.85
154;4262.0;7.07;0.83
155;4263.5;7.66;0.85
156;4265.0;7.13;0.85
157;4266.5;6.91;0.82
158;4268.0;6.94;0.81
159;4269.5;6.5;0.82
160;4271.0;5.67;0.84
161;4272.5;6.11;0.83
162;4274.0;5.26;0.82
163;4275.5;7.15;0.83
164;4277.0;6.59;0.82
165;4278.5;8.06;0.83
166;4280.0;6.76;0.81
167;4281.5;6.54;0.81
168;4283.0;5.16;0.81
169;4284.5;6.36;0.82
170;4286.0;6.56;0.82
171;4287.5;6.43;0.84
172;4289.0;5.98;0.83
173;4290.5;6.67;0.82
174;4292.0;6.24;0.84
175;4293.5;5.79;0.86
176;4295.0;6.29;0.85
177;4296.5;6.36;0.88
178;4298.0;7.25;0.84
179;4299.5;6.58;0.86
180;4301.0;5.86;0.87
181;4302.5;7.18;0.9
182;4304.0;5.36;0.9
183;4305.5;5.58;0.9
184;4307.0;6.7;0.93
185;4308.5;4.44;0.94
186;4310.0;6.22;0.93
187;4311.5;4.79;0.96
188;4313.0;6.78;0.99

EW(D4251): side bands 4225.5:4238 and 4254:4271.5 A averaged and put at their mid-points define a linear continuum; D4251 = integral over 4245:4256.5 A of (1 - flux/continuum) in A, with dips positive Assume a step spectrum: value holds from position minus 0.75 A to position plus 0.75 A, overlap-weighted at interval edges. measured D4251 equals -0.5 A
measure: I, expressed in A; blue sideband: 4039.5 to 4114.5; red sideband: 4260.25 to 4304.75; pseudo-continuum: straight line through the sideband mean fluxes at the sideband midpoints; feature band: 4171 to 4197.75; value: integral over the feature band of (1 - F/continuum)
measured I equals 0.0 A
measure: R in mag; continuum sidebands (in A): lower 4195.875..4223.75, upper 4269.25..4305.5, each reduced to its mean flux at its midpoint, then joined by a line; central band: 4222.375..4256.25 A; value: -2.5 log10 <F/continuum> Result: 0.03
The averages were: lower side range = 7.39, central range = 6.79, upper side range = 6.34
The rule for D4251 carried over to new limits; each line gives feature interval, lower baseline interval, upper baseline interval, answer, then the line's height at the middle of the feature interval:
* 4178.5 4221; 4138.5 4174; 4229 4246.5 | -1.3 A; 7.01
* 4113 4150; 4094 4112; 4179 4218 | -3.2 A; 6.71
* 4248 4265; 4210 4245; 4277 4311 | -2.0 A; 6.73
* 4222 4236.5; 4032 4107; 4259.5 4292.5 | 0.9 A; 6.77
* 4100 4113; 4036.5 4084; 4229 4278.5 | 1.7 A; 7.31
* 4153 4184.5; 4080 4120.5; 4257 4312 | -1.4 A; 6.86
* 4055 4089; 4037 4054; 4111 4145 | 0.9 A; 7.57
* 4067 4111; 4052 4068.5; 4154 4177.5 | 3.3 A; 7.6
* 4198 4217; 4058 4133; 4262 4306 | -1.9 A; 6.79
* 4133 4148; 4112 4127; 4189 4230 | 1.0 A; 7.5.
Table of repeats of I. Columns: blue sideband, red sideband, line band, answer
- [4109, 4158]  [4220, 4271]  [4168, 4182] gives 0.7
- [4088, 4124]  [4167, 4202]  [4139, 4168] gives -2.1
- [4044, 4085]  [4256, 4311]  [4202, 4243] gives -1.9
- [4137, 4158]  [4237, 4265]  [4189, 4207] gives 1.5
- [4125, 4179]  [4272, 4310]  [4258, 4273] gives -1.0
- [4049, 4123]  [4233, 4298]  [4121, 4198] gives -0.9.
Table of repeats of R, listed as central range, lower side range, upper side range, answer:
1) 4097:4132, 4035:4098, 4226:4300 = 0.04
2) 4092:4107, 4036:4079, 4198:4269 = 0.14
